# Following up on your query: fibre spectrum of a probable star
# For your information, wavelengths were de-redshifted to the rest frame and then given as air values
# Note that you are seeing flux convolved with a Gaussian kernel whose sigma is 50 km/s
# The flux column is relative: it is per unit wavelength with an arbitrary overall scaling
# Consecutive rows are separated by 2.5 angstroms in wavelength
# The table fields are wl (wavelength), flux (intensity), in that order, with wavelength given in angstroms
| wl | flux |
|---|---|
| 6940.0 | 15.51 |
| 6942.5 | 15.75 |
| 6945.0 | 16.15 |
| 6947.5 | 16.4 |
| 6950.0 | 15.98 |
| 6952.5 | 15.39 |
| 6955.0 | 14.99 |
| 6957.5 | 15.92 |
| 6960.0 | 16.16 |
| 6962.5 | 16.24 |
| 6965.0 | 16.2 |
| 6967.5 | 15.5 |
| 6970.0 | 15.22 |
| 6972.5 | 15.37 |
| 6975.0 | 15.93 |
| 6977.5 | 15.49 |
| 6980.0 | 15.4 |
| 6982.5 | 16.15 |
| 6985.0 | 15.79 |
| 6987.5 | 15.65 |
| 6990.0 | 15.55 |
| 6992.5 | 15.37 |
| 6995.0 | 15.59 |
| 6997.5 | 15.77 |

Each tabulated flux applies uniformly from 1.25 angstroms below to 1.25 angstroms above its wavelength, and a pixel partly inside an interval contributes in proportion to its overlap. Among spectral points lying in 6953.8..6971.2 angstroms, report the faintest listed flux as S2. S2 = 14.99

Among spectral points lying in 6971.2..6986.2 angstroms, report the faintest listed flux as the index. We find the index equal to 15.37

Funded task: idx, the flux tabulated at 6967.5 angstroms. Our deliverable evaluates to 15.5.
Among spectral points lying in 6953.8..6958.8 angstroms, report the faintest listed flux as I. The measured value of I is 14.99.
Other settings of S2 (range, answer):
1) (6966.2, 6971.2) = 15.22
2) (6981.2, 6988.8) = 15.65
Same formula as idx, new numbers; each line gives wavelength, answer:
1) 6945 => 16.15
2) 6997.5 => 15.77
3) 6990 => 15.55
